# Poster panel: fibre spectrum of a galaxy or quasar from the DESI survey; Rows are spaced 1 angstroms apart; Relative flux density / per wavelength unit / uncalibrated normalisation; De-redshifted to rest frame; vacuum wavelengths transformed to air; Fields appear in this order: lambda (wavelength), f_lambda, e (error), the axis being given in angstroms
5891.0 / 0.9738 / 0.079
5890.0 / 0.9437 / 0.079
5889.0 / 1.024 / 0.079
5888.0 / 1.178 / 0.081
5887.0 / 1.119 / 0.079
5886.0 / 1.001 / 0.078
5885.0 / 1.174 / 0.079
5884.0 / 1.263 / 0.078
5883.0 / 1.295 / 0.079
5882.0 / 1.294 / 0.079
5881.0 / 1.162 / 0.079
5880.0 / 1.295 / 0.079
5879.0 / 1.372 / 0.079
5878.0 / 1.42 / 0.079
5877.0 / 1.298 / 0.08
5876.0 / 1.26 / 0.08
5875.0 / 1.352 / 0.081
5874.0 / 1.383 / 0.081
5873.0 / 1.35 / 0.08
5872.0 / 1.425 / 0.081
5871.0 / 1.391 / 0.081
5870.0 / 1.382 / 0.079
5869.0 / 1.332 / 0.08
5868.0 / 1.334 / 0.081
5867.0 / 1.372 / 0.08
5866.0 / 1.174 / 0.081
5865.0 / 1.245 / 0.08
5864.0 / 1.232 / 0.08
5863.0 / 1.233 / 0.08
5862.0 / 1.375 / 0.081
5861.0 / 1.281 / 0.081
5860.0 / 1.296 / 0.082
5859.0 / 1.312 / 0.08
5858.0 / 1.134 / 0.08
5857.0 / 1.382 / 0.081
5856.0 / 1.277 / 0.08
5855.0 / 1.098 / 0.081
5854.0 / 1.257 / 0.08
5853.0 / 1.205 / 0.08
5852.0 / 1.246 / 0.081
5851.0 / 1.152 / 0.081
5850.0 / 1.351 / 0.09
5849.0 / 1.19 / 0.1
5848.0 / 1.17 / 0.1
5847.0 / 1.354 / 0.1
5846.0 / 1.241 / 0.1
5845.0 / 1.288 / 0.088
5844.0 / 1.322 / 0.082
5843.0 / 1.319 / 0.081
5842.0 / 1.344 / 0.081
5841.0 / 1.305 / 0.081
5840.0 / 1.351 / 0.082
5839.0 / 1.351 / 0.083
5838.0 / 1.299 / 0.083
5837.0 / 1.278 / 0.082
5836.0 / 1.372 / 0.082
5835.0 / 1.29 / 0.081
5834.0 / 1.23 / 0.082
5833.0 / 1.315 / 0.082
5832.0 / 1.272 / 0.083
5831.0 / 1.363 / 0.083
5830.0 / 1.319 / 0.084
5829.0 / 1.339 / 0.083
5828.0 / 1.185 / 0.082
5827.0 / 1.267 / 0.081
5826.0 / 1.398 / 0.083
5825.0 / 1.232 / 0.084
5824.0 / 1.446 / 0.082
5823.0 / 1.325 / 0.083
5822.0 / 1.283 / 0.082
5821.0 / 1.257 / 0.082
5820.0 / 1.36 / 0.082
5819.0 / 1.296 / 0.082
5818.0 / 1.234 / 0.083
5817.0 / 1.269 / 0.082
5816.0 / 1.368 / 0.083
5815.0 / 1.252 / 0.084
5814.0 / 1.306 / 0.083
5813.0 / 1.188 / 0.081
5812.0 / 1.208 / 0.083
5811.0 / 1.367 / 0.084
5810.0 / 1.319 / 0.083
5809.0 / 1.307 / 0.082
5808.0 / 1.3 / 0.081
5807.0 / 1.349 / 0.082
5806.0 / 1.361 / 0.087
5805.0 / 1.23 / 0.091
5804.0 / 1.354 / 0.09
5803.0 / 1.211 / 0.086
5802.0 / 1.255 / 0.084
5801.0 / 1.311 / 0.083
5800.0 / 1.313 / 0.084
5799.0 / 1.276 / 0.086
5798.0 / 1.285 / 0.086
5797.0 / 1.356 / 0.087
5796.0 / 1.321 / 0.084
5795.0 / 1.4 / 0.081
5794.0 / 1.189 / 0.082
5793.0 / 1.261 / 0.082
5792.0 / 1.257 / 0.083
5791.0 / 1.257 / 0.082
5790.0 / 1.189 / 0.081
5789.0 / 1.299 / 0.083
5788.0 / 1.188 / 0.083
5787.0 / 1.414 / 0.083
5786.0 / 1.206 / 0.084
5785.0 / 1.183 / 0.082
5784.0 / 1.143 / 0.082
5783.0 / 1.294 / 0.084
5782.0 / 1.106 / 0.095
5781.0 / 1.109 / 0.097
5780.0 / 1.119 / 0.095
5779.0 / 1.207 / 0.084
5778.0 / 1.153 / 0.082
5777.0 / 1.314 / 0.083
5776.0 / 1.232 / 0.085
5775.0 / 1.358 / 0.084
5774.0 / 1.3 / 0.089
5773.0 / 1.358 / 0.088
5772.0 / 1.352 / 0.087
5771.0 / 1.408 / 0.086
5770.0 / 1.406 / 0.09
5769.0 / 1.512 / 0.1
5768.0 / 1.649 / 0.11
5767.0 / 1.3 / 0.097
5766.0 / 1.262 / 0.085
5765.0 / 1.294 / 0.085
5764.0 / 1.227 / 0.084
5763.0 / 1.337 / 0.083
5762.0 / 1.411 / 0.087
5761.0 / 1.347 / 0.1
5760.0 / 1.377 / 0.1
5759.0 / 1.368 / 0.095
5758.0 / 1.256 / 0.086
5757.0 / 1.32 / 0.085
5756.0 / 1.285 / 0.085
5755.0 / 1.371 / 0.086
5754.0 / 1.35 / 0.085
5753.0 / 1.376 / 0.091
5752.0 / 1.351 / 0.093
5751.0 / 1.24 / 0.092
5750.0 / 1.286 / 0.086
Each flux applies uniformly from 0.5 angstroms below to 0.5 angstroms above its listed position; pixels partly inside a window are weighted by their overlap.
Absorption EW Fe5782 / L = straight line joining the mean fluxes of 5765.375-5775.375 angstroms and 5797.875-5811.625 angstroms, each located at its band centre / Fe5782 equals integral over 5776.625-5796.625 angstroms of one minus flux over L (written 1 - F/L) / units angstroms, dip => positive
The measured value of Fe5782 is 1.74 angstroms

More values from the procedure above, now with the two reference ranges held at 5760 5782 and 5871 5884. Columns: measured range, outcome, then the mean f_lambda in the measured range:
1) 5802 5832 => 0.5 angstroms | 1.3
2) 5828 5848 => 0.2 angstroms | 1.31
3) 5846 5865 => 1.0 angstroms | 1.25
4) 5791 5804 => 0.3 angstroms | 1.29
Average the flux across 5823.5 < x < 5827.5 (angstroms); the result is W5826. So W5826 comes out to 1.34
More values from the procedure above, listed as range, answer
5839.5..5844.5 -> 1.33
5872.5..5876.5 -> 1.34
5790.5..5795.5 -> 1.27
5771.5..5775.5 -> 1.34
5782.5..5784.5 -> 1.22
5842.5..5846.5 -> 1.29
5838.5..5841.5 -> 1.34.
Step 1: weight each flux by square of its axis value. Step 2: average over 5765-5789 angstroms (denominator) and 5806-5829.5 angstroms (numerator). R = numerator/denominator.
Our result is 1.0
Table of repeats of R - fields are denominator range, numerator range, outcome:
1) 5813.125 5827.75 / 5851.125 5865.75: 0.97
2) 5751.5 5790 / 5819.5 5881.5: 1.02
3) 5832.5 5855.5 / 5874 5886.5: 1.01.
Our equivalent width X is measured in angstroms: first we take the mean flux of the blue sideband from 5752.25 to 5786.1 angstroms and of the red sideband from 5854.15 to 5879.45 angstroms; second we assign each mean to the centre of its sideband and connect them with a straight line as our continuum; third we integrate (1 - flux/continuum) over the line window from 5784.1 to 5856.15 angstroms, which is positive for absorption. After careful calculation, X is 1.2 angstroms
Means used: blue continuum 1.3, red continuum 1.31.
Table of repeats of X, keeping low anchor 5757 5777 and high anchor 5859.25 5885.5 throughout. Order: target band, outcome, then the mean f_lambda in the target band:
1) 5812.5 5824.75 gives 0.31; 1.3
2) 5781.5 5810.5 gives 1.45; 1.27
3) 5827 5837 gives 0.22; 1.3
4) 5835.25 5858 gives 0.73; 1.28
